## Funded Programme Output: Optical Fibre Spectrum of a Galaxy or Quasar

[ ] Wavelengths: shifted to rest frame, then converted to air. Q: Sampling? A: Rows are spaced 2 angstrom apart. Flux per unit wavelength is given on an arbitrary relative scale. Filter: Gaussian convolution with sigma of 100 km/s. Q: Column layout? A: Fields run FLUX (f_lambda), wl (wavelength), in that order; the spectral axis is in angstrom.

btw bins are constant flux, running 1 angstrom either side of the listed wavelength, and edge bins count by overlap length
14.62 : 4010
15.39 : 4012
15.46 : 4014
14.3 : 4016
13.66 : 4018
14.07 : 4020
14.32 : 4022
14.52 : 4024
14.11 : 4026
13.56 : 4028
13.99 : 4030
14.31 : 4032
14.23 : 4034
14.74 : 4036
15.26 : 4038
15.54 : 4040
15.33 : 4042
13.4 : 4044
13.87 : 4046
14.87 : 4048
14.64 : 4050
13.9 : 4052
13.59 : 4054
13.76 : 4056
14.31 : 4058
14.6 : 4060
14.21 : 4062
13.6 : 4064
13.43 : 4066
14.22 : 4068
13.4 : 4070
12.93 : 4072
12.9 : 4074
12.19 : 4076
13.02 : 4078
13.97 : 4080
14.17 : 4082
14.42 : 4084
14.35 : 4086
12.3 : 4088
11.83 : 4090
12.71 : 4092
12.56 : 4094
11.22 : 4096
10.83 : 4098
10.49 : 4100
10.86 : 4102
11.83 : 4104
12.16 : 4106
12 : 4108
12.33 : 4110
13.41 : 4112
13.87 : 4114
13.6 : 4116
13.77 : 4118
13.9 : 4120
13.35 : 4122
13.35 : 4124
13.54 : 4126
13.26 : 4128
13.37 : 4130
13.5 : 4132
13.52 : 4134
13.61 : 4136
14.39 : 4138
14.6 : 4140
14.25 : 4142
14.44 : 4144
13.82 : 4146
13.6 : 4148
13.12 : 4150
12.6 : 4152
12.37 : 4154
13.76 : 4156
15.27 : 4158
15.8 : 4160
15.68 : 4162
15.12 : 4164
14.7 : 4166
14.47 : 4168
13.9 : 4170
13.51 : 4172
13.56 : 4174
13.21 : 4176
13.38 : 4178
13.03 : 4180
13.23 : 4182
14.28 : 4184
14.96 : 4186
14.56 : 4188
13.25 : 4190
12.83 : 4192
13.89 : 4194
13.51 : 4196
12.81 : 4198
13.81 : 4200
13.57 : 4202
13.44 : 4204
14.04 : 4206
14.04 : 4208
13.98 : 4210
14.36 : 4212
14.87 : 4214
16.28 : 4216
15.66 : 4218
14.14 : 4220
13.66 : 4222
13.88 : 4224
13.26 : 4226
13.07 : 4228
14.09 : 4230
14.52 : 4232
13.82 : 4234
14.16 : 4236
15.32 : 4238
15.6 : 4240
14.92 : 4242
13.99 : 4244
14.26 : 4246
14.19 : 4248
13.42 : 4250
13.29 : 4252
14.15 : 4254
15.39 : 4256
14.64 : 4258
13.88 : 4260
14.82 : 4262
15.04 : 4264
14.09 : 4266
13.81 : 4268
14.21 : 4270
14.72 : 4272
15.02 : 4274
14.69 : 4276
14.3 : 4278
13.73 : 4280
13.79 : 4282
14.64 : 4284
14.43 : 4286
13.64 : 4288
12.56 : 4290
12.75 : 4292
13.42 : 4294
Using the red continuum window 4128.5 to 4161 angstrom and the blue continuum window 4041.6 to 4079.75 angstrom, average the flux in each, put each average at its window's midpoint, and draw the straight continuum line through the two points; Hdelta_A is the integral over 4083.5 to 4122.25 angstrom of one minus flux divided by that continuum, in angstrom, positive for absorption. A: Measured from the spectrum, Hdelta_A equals 3.6 angstrom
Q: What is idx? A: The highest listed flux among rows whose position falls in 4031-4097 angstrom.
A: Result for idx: 15.54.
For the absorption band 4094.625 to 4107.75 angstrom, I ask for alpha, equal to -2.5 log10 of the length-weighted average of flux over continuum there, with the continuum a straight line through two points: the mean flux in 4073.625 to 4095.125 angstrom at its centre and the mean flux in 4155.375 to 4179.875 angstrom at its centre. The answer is 0.181 mag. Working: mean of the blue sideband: 13.1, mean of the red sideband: 14.3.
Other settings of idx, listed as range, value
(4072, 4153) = 14.6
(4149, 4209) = 15.8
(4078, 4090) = 14.42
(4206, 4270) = 16.28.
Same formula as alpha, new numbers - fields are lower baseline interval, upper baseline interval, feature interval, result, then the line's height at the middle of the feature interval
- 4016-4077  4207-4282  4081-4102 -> 0.14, 14.1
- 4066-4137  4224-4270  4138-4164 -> -0.06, 13.4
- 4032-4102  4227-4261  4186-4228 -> 0.01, 14.1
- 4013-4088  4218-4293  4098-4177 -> 0.05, 14.1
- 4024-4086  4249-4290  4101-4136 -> 0.08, 14.1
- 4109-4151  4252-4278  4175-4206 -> 0.03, 14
